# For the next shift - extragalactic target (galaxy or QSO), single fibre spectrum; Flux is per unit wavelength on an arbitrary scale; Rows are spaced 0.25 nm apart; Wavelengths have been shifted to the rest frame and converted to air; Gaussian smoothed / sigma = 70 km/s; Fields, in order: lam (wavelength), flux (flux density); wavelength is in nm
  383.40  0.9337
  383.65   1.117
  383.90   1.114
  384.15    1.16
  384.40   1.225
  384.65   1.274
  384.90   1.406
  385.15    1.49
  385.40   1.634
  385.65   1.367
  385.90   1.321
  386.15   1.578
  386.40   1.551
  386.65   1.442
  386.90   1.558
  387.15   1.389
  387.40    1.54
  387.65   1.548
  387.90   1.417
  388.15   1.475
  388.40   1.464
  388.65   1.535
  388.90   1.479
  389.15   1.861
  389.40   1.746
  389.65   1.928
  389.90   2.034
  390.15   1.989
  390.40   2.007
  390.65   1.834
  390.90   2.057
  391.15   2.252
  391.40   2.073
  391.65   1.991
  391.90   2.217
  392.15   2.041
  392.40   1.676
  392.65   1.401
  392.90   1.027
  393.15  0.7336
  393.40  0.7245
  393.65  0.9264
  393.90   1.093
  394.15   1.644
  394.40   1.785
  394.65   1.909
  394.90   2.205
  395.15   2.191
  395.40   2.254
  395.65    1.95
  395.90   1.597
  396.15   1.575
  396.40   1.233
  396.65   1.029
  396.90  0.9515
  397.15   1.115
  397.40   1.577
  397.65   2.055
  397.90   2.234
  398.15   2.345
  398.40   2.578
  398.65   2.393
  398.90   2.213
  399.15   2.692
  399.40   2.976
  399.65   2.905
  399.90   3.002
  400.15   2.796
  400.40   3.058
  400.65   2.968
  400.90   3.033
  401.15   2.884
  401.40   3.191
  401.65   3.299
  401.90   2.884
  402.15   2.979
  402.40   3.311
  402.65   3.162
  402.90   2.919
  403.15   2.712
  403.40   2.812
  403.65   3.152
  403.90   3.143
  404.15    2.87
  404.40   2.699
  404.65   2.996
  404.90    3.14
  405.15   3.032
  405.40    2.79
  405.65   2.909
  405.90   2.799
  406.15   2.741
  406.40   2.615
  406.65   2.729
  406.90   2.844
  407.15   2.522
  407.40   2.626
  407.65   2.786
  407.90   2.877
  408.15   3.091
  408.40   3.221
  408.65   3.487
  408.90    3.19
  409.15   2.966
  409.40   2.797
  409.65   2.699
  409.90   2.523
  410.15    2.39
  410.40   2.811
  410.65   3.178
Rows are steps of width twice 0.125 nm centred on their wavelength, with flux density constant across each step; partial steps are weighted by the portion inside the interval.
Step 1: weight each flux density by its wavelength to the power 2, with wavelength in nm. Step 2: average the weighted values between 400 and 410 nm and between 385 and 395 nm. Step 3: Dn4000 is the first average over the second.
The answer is 1.95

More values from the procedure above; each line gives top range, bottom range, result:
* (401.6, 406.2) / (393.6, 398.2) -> 1.85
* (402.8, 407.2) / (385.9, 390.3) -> 1.93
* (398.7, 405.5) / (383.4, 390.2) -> 2.13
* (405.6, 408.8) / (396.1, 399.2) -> 1.64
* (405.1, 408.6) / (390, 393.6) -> 1.80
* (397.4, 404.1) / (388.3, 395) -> 1.75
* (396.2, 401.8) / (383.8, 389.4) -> 1.74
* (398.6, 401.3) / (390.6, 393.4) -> 1.73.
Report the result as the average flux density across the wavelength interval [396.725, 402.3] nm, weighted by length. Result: 2.54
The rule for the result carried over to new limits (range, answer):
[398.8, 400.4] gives 2.8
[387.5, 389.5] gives 1.56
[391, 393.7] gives 1.57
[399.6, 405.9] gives 2.98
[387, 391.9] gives 1.78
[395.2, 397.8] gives 1.56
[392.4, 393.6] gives 1.04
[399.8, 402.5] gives 3.03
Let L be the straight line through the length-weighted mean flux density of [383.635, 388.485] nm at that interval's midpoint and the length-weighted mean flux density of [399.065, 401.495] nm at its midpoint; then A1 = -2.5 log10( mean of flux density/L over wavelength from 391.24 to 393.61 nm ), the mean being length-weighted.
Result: 0.33 mag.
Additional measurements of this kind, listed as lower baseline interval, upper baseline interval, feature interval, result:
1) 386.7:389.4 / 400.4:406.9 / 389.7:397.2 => 0.19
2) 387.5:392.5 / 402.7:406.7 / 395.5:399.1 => 0.30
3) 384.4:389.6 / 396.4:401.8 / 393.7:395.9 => 0.15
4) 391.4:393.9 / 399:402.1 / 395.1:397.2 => 0.32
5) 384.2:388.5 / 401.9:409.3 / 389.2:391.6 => -0.13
